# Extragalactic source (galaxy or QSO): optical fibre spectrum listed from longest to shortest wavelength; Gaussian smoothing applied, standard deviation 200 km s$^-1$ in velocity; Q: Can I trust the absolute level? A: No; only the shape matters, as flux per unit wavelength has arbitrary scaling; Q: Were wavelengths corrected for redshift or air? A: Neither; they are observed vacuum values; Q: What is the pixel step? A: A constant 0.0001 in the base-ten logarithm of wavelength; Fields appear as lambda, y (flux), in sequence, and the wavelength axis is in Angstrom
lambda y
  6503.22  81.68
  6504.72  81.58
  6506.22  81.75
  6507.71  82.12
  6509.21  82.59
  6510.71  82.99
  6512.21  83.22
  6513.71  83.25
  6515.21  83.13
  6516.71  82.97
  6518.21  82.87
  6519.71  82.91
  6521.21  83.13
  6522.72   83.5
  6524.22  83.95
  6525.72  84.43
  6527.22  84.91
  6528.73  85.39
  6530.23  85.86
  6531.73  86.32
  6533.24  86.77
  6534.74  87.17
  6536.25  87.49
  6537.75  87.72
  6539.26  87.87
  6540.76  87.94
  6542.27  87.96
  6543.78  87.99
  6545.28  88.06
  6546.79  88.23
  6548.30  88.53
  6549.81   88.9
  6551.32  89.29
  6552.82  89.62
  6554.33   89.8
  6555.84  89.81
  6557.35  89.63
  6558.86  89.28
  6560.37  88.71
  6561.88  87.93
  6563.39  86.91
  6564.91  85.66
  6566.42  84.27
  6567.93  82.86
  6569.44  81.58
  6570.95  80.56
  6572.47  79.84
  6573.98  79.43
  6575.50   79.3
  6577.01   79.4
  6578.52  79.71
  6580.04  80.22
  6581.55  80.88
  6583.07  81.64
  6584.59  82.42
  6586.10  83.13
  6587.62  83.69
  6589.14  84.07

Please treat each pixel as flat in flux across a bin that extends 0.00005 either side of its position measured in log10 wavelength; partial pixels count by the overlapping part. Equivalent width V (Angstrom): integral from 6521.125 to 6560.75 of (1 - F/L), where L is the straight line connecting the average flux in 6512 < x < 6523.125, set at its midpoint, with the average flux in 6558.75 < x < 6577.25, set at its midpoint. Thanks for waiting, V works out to -2.0 Angstrom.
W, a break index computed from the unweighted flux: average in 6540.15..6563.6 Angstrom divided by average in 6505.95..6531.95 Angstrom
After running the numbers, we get 1.06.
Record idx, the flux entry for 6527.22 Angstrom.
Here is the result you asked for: 84.91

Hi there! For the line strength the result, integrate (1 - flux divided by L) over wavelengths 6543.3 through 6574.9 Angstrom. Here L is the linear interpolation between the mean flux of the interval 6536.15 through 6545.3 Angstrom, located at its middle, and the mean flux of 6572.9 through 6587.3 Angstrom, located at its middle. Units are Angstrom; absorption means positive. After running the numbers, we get -0.7 Angstrom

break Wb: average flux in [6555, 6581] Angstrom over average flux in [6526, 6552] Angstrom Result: 1.0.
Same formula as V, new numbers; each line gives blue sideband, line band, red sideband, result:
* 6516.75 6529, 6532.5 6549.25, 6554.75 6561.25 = -0.23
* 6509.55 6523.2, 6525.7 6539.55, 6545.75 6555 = -0.09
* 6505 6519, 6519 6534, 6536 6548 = 0.10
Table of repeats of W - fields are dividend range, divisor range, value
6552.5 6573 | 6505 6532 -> 1.03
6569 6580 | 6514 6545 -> 0.93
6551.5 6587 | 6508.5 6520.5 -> 1.01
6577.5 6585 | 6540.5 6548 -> 0.92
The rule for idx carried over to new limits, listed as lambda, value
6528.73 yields 85.39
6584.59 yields 82.42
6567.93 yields 82.86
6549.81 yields 88.9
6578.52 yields 79.71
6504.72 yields 81.58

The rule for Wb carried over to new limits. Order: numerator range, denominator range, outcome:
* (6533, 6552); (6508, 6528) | 1.06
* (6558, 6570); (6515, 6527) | 1.03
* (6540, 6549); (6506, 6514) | 1.07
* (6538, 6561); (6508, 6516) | 1.07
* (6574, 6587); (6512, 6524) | 0.97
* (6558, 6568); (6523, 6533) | 1.02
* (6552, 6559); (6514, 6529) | 1.07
